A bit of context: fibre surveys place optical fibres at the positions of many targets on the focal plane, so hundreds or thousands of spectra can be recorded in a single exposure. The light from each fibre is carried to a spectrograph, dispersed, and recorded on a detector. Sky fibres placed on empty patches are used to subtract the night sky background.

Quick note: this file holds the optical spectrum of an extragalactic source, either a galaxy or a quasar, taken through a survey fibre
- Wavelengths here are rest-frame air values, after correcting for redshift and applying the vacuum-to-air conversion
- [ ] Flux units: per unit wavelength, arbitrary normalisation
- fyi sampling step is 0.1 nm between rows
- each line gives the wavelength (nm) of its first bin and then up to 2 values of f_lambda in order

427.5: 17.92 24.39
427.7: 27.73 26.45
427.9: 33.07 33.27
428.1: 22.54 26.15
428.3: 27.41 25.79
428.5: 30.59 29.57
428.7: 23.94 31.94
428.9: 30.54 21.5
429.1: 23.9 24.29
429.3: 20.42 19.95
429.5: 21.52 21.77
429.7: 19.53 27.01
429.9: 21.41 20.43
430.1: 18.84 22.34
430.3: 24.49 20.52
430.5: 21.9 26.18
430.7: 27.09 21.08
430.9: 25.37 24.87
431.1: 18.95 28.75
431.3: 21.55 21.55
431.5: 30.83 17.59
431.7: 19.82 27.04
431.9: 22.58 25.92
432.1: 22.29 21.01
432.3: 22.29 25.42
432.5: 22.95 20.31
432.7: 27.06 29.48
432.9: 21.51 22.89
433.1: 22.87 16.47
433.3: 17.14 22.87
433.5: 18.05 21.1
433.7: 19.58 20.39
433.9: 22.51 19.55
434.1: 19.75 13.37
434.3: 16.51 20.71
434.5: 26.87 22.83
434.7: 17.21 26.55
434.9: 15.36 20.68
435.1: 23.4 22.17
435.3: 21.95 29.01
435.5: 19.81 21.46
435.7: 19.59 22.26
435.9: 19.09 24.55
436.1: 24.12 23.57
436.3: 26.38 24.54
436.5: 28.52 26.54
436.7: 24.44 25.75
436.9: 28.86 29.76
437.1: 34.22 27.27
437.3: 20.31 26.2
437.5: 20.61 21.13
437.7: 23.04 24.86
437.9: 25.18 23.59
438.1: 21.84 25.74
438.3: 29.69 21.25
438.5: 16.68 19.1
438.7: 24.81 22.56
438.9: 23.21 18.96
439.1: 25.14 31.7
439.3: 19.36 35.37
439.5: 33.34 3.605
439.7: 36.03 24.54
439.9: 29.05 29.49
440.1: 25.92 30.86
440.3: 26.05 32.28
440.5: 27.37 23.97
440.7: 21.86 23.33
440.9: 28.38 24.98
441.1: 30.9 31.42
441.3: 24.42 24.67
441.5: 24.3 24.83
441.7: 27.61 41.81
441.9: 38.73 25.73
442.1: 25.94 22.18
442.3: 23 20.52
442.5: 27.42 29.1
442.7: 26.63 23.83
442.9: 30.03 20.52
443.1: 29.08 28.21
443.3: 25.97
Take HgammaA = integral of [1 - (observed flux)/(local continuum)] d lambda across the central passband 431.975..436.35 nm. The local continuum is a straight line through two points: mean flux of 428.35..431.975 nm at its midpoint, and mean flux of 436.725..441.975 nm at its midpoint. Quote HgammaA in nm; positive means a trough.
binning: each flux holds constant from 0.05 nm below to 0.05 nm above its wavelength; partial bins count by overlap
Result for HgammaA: 0.530 nm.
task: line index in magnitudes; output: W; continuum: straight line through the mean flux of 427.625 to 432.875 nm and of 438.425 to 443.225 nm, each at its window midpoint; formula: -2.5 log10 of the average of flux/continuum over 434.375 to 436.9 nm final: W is 0.09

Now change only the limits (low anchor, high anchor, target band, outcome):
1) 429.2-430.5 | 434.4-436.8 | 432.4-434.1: 0.043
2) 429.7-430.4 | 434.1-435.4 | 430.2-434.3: -0.037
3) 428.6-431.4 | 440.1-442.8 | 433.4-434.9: 0.218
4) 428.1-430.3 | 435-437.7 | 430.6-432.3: 0.031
